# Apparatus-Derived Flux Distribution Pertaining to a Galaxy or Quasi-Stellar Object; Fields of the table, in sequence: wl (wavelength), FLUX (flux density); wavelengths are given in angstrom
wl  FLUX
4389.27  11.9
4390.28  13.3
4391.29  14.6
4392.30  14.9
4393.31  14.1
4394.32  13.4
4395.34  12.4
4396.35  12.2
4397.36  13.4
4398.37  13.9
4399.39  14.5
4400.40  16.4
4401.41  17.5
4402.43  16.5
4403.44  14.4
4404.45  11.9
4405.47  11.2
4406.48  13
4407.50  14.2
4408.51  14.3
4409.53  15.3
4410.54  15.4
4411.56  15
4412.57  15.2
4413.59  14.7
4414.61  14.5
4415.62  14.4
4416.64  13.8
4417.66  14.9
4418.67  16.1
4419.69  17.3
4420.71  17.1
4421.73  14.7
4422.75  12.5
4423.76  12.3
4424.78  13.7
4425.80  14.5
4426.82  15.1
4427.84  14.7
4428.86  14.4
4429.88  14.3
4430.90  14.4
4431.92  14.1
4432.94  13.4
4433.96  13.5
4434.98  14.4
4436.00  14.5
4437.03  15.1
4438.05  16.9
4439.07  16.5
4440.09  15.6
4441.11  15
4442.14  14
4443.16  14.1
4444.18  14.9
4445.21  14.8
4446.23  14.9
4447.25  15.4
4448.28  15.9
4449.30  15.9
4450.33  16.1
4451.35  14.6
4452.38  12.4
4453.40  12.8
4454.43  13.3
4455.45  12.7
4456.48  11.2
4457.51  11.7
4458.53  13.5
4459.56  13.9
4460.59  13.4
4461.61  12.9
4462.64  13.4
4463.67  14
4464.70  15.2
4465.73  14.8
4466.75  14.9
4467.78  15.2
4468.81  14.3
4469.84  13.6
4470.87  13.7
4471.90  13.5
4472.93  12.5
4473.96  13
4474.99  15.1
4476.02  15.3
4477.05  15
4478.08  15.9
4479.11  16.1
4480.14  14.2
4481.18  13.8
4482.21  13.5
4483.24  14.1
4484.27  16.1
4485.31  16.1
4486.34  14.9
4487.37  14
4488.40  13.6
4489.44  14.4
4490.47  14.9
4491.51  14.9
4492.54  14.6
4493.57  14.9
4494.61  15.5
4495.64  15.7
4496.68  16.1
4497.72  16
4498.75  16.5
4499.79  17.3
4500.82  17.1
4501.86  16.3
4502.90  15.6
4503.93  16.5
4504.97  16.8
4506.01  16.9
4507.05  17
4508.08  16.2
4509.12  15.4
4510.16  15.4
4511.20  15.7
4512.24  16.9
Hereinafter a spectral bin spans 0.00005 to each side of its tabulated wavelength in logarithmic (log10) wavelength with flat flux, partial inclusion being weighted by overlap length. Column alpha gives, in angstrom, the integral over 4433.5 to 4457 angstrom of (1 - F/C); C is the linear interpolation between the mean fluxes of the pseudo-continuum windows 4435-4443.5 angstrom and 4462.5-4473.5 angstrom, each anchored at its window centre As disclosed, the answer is 0.66 angstrom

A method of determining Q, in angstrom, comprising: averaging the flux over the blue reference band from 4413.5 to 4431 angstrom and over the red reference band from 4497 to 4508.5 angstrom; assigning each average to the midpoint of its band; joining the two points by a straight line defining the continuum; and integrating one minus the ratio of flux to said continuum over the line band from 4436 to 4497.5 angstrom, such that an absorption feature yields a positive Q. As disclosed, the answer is 4.7 angstrom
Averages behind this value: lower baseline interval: 14.6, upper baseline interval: 16.6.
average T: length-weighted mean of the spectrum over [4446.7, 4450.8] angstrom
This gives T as 15.8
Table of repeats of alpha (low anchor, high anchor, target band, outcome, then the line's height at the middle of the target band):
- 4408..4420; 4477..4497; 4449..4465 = 1.6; 15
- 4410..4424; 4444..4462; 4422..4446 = -0.1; 14.4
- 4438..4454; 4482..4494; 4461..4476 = 0.8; 14.8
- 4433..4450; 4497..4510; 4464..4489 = 2.1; 15.8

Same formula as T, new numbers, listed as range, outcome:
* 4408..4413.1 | 15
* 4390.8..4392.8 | 14.8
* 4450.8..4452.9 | 13.6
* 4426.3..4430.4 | 14.6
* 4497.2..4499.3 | 16.3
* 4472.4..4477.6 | 14.2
